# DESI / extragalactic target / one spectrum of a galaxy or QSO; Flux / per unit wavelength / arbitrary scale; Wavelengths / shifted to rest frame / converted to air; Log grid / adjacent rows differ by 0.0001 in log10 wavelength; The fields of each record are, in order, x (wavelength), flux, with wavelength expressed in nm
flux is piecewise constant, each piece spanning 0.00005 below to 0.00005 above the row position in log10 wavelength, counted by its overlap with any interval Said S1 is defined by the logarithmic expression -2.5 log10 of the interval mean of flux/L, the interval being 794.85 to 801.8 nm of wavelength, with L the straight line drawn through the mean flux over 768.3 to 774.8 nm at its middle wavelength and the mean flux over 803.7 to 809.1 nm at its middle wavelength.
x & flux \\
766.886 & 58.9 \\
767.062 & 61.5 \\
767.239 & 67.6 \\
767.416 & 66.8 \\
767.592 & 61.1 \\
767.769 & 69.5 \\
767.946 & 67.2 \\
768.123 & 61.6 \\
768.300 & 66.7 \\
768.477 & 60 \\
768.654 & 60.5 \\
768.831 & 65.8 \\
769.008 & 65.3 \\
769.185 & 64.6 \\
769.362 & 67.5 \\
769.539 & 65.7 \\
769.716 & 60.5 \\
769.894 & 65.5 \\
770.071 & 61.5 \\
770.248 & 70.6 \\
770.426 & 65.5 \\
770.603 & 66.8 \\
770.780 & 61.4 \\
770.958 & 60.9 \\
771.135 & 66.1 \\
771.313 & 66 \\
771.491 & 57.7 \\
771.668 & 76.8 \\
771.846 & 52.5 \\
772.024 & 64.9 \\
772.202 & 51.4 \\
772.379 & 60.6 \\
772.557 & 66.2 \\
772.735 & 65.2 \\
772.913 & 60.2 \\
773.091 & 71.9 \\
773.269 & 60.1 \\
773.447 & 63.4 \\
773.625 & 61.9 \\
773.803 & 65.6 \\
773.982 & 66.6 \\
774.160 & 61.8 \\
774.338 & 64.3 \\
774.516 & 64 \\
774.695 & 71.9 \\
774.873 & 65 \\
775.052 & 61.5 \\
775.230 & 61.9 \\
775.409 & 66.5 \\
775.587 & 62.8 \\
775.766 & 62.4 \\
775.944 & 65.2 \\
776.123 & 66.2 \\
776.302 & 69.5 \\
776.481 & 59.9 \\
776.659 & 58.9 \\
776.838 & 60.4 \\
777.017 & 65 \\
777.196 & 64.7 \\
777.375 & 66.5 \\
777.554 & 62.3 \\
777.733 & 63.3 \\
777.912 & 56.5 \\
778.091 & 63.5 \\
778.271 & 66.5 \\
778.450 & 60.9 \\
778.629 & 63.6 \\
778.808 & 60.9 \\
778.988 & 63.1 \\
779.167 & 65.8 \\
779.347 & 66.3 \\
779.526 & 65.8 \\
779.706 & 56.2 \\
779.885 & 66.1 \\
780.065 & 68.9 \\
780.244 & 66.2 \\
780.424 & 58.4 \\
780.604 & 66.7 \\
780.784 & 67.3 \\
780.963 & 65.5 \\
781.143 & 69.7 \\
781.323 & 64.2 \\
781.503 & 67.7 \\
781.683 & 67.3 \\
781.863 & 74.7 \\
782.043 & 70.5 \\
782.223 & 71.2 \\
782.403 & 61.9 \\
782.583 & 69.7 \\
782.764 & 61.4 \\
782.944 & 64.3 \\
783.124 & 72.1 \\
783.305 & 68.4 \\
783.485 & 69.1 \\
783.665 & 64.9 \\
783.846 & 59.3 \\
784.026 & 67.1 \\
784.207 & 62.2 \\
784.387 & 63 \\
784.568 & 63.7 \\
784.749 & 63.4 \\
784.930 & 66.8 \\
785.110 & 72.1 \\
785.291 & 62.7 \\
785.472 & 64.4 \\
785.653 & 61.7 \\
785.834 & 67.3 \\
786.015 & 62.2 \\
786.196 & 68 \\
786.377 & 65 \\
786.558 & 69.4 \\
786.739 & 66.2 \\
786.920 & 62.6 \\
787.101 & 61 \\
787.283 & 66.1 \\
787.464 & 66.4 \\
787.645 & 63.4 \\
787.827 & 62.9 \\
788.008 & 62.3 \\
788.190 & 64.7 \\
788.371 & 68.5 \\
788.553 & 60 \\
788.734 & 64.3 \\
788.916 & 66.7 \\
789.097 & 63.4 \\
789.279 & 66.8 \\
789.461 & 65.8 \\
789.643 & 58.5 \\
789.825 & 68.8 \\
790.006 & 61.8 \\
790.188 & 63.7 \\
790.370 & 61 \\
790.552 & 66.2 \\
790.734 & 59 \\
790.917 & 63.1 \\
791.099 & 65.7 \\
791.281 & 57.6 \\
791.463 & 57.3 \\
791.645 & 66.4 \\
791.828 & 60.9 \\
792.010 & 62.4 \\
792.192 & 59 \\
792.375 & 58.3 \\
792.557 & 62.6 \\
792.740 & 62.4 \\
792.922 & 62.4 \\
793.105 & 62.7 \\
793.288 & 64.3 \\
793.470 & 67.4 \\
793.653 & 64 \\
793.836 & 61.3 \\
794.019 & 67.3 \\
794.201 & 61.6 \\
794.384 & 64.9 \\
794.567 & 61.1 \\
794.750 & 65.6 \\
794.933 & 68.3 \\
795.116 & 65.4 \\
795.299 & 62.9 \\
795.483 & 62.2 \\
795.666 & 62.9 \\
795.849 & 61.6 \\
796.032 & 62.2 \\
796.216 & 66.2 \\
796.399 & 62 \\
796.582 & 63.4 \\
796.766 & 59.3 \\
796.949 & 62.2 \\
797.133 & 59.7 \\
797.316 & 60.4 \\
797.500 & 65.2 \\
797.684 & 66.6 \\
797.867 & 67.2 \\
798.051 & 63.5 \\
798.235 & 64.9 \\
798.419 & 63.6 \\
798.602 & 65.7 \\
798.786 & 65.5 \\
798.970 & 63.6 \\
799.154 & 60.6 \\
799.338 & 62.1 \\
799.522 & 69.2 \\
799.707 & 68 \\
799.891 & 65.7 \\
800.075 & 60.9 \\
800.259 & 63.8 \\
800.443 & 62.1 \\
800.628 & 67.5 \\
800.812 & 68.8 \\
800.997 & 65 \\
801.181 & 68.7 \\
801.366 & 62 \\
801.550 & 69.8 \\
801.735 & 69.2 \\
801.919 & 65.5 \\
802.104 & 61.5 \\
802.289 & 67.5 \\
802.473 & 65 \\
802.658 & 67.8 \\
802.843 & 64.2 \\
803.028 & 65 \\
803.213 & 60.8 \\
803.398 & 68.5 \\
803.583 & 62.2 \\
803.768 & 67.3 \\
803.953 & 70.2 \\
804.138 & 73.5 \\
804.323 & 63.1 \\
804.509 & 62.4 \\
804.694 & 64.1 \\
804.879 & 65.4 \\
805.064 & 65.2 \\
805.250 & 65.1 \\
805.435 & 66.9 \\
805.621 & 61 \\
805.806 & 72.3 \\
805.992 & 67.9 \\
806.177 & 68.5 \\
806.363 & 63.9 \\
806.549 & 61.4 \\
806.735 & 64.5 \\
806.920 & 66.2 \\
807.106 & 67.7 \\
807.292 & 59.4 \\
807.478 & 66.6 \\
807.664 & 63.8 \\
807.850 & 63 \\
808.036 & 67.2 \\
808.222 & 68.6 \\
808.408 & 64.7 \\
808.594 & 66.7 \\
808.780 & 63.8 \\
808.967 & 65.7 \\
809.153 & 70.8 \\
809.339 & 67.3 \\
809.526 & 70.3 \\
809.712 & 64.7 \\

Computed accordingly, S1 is 0.016 mag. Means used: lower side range 64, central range 64.4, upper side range 65.8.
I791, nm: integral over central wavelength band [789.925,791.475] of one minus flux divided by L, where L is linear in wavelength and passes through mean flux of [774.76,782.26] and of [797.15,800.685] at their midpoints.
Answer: 0.06 nm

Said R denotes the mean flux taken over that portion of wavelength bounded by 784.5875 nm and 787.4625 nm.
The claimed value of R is 65.3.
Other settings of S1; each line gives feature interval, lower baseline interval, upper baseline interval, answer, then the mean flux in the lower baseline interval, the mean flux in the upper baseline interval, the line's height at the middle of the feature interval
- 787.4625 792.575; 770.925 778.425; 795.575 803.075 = 0.02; 63.5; 64.5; 64.2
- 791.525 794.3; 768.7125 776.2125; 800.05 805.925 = 0.04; 64.1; 65.8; 65.2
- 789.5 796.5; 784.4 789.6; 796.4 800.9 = 0.03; 64.8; 64.1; 64.5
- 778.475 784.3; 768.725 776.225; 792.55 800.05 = -0.03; 64.1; 63.8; 64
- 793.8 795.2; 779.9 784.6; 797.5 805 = 0.02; 66.4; 65.5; 65.8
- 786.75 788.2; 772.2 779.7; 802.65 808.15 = 0.01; 63.6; 65.5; 64.4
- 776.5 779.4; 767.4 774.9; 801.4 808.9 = 0.03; 64.1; 65.7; 64.4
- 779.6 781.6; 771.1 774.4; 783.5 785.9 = -0.02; 63.3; 64.6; 64.2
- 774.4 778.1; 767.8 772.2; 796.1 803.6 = 0.01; 64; 64.7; 64.2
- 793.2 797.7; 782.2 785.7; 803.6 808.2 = 0.04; 65.4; 65.7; 65.5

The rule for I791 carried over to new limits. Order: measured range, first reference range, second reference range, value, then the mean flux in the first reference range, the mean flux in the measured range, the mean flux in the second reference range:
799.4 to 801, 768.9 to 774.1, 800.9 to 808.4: 0.00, 63.9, 65.6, 65.7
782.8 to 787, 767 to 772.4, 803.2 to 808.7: -0.05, 63.9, 65.4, 65.7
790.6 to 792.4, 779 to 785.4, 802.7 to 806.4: 0.13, 66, 61.2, 65.9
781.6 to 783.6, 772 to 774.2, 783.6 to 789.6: -0.13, 63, 68.2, 64.6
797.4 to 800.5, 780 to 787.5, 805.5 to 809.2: 0.05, 66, 64.6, 65.6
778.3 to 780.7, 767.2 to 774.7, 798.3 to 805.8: 0.02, 64.1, 63.8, 65.4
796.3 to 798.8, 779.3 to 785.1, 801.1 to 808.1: 0.09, 66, 63.5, 65.6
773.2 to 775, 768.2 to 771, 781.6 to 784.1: 0.02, 64.3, 64.4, 67.3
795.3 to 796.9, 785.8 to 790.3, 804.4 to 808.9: 0.06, 64.6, 62.5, 65.2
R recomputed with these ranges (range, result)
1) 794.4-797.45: 62.9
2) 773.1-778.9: 63.7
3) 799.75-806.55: 65.7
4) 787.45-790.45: 64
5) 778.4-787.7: 65.5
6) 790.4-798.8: 63.1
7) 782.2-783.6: 67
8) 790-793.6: 62.2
